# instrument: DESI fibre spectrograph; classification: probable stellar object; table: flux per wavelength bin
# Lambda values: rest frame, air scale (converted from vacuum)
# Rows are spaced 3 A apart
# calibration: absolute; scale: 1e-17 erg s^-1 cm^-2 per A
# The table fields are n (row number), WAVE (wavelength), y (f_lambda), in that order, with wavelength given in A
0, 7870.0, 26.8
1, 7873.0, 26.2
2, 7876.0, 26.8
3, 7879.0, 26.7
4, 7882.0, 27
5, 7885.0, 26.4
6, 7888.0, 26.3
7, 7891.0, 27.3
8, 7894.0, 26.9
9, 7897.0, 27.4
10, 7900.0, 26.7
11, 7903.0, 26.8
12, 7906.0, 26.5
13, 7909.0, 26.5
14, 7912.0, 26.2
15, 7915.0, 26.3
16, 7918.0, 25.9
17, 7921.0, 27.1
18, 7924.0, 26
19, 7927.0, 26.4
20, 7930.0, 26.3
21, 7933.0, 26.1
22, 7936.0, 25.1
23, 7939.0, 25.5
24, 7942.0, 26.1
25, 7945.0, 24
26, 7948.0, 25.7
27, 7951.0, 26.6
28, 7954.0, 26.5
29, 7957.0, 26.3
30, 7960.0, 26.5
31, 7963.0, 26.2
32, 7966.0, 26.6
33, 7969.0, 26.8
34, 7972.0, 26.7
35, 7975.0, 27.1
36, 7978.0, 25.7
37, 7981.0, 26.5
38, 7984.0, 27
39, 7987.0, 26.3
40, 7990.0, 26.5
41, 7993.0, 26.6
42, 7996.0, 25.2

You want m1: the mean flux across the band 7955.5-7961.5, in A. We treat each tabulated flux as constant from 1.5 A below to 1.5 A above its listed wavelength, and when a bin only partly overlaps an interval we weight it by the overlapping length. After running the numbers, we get 26.4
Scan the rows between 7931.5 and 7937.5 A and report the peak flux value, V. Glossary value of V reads 26.1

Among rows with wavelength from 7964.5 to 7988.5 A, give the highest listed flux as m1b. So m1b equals 27.1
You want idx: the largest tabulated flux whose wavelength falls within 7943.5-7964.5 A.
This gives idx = 26.6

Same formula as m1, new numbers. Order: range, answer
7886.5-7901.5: 26.9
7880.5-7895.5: 26.8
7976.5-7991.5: 26.4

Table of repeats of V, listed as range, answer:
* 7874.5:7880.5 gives 26.8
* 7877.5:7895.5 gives 27.3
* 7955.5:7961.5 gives 26.5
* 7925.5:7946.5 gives 26.4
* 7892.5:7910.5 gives 27.4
